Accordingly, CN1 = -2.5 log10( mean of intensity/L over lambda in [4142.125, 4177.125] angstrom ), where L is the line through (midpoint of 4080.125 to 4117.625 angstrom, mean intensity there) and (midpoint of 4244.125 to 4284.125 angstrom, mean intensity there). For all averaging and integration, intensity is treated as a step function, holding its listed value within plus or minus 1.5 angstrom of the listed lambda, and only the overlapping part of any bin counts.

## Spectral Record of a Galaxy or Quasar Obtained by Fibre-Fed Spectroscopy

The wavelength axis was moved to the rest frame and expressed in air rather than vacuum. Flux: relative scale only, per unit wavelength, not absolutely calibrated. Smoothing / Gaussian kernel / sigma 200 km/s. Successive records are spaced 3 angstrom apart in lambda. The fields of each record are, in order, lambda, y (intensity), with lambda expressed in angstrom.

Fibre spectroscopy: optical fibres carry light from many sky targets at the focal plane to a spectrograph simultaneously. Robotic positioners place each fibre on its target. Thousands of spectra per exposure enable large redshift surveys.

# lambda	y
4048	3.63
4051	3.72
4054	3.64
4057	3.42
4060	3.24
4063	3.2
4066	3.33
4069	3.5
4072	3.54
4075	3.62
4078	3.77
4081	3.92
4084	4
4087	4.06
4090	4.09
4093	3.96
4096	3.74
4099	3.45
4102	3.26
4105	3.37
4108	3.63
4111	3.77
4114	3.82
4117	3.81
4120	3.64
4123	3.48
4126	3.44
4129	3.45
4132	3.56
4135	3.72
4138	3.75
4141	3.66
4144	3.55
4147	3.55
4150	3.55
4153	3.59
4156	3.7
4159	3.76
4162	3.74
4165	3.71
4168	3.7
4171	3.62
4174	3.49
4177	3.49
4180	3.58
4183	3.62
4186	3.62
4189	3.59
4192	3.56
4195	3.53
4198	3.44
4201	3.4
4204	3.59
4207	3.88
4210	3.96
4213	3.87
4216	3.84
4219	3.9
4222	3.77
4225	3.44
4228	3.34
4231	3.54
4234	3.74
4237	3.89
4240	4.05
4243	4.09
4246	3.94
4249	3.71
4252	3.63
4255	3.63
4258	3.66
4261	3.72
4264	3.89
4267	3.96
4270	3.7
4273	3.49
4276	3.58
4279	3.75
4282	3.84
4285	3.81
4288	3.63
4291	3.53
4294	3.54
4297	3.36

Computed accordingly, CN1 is 0.04 mag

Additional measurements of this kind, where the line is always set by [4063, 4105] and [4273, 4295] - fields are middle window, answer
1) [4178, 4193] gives 0.02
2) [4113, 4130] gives 0.02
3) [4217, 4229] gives 0.01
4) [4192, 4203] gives 0.06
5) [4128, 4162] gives 0.01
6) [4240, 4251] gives -0.07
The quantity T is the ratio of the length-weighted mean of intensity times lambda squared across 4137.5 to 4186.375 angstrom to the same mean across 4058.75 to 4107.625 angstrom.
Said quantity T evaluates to 1.04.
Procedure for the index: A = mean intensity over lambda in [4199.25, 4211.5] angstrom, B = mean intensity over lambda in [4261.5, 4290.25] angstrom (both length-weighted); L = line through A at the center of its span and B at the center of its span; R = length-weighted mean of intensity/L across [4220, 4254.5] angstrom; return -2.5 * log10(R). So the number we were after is -0.01 mag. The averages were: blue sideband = 3.7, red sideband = 3.73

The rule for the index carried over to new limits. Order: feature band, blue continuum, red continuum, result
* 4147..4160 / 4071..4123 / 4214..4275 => 0.029 mag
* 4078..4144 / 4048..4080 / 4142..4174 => -0.035 mag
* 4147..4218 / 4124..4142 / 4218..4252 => 0.008 mag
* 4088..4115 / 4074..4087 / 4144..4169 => 0.036 mag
